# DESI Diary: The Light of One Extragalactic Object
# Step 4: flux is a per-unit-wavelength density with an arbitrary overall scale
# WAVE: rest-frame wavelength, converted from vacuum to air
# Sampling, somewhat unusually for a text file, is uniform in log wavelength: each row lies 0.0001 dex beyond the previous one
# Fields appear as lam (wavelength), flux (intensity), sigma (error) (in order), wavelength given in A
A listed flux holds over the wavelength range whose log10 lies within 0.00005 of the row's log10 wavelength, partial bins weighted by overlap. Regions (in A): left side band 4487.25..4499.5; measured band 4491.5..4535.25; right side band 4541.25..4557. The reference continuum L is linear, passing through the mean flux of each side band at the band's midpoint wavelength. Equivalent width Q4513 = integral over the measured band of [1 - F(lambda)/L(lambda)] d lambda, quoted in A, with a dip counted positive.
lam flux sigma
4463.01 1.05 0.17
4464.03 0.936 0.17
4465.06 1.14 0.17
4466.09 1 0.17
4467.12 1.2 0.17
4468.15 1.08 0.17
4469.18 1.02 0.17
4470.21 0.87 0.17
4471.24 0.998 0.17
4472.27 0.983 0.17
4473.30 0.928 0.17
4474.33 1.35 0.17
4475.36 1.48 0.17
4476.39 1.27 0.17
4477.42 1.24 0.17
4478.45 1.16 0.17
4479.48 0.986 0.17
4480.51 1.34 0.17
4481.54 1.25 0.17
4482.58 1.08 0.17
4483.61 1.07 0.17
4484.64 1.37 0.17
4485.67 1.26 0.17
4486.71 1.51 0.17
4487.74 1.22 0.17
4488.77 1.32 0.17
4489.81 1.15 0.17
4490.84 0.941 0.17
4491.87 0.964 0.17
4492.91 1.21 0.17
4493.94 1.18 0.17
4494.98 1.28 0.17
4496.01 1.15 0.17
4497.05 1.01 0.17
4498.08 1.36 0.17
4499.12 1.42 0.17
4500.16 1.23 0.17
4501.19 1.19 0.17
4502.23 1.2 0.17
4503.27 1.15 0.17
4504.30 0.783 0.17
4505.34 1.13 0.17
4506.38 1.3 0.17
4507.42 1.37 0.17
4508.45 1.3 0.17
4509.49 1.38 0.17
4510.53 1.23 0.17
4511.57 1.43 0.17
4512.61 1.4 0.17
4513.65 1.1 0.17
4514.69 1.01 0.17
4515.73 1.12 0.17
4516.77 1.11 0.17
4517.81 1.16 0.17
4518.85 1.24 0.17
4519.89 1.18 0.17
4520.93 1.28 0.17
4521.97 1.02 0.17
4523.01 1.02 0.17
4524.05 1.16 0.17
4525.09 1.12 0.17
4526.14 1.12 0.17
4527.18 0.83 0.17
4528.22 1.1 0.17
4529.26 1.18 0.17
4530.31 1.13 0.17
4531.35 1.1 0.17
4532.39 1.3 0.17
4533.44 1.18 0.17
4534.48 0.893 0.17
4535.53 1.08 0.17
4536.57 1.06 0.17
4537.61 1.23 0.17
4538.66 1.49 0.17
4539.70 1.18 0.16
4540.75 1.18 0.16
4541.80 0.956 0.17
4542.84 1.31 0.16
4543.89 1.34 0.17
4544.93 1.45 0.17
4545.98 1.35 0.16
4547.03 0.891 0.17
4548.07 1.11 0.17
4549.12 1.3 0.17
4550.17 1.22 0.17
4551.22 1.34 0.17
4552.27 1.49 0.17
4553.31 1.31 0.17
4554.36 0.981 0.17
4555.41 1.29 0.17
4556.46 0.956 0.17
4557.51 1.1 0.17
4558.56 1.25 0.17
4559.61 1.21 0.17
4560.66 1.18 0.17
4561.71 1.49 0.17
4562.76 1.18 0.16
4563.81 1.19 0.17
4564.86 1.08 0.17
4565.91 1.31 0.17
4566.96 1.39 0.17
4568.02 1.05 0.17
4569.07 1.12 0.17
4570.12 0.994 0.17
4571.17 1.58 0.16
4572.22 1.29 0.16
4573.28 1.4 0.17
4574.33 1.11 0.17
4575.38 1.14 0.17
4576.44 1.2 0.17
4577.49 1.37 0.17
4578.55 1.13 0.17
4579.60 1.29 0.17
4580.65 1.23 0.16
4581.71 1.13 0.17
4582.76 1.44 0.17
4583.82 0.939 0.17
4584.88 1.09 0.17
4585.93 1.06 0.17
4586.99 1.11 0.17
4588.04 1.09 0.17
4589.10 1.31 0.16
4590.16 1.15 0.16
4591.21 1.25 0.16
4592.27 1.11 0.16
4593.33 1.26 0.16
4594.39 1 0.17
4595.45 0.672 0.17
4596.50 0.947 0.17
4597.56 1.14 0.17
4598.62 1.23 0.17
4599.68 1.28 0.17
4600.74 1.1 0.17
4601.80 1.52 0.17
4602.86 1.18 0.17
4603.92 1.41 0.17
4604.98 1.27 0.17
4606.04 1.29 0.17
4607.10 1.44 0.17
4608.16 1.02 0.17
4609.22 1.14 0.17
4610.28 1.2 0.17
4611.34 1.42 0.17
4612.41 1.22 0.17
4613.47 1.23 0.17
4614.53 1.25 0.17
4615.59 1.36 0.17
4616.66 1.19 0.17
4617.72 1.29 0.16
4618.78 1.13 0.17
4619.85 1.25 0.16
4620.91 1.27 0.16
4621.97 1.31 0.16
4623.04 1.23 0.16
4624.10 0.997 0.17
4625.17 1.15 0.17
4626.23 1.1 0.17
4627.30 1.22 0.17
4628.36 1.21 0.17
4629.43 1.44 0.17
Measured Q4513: 1.0 A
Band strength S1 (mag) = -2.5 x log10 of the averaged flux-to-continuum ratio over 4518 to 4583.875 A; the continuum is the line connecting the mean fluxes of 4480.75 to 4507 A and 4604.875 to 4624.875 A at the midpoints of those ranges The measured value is 0.02 mag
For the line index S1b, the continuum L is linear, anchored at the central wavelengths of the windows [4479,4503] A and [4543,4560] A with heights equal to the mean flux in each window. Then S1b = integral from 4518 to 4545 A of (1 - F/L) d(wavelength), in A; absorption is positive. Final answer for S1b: 1.43 A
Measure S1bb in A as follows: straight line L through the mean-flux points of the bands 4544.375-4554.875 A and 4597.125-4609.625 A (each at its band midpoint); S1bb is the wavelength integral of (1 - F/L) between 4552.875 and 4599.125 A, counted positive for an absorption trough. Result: 2.7 A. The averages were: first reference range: 1.25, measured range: 1.18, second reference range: 1.25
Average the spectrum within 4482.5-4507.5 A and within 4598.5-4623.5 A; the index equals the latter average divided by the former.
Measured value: 1.06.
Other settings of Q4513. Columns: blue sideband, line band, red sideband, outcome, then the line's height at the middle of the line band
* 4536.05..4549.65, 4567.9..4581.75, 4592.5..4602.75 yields -0.7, 1.17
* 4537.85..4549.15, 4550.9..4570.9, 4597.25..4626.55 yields 0.4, 1.23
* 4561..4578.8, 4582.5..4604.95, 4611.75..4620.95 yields 1.5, 1.24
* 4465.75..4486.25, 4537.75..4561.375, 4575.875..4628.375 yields -1.0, 1.18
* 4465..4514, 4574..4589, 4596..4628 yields 0.6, 1.22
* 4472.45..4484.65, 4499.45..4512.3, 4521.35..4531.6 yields -1.1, 1.13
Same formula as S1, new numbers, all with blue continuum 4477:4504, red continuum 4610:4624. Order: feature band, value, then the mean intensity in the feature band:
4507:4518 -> -0.03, 1.24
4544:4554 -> -0.04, 1.27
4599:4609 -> -0.02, 1.27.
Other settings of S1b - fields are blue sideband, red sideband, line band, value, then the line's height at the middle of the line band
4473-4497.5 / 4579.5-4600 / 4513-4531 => 1.0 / 1.18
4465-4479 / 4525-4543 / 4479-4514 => -2.8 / 1.13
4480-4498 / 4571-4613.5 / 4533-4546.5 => -0.1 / 1.2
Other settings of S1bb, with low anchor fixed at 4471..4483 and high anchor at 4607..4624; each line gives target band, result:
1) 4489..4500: 0.1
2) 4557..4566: 0.0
